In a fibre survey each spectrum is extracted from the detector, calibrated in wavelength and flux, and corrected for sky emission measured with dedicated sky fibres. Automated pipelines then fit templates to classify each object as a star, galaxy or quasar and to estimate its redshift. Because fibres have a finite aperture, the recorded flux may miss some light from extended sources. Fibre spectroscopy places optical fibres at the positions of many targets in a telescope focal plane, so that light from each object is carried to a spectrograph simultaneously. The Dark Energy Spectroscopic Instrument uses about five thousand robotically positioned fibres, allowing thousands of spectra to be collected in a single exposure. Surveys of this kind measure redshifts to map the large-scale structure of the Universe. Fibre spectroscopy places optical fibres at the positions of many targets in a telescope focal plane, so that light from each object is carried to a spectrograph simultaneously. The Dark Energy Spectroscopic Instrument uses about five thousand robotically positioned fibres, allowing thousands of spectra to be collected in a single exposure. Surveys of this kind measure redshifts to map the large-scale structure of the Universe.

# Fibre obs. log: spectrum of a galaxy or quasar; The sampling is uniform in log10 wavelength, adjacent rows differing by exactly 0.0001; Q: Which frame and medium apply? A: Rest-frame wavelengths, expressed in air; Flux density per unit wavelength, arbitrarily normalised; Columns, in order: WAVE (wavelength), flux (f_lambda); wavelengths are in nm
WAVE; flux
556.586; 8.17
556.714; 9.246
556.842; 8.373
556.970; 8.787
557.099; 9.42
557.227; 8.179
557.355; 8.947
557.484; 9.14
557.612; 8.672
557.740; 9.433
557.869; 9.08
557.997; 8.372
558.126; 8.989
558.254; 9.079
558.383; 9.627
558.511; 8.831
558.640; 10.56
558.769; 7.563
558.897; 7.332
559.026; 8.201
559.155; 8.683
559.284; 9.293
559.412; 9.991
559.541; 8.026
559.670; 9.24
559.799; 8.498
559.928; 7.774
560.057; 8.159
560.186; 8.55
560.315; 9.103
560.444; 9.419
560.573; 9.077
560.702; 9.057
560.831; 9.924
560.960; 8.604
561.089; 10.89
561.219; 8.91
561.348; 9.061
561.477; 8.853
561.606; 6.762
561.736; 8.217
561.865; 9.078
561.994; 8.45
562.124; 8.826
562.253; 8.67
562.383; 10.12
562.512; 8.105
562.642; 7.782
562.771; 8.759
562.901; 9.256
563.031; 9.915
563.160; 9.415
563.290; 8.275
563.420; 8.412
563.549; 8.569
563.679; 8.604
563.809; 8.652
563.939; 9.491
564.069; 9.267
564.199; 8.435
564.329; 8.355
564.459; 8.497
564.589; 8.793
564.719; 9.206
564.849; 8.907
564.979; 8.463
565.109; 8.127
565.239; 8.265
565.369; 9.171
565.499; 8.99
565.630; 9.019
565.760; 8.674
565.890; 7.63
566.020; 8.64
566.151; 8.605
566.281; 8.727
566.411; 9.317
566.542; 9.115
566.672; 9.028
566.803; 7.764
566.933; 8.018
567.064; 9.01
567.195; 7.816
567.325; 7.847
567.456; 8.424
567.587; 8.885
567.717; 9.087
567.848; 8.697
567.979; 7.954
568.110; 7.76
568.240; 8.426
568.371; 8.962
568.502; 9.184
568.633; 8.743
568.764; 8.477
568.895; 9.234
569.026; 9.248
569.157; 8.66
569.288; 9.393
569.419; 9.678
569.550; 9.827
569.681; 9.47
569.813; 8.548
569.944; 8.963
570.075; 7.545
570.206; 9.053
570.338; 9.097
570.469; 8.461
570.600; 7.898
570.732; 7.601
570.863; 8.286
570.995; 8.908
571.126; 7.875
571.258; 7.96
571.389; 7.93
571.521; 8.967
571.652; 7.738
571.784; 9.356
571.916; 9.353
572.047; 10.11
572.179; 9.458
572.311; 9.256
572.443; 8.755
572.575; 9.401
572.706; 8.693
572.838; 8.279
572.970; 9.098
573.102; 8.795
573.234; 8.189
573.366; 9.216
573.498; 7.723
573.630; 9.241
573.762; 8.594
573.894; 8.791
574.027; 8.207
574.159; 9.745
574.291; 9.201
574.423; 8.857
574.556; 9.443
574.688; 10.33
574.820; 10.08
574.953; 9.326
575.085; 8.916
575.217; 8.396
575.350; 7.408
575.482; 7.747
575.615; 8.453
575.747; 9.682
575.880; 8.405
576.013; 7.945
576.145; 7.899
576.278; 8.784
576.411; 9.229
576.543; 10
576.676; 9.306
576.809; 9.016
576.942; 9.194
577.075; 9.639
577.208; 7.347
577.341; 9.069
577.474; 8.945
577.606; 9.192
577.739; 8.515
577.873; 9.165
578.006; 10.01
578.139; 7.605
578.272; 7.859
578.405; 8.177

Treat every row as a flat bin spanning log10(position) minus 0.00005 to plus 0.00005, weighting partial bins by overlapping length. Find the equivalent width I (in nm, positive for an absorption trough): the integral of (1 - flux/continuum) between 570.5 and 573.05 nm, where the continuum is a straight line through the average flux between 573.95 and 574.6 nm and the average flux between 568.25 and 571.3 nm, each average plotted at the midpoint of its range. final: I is 0.06 nm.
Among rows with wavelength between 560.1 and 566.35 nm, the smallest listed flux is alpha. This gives 6.762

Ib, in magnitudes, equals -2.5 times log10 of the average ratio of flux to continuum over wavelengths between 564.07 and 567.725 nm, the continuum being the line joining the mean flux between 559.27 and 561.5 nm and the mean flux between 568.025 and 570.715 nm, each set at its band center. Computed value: 0.04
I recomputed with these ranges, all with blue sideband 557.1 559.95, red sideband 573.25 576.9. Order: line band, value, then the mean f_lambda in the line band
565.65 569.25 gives 0.10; 8.6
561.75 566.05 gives 0.05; 8.75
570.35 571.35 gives 0.08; 8.19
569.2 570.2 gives -0.02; 9.05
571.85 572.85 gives -0.04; 9.21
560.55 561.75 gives -0.02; 8.96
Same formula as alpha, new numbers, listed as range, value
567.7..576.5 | 7.408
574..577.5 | 7.347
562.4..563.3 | 7.782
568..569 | 7.76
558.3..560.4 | 7.332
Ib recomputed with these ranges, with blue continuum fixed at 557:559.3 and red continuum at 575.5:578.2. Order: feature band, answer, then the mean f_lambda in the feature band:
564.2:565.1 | 0.02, 8.65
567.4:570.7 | 0.01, 8.78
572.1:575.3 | -0.02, 8.99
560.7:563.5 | 0.00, 8.87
